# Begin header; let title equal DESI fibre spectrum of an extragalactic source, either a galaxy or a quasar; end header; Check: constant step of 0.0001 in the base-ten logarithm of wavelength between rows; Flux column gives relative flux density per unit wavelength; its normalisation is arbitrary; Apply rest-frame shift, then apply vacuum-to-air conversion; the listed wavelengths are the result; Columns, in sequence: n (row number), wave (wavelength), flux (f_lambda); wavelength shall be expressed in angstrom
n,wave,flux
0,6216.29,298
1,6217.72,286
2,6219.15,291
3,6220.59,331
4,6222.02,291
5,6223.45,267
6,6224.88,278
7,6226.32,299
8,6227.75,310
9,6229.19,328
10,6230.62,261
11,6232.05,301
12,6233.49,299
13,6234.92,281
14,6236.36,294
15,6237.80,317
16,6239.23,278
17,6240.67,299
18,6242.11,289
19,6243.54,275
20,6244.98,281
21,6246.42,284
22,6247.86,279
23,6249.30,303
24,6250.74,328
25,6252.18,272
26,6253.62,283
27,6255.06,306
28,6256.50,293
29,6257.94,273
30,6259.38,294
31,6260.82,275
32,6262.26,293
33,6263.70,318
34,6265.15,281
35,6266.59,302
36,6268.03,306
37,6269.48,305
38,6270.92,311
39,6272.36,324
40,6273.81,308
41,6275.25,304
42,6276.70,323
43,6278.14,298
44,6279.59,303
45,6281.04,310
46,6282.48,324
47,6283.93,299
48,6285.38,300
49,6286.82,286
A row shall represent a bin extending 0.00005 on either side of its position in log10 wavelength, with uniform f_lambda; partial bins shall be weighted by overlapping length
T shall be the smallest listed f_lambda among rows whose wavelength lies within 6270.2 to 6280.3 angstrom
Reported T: 298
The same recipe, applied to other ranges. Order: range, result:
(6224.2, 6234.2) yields 261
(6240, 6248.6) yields 275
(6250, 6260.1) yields 272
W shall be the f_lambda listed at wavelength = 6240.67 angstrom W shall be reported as 299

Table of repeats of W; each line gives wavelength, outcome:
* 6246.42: 284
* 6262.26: 293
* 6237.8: 317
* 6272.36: 324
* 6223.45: 267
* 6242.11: 289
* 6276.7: 323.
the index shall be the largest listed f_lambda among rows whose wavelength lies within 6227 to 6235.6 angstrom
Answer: 328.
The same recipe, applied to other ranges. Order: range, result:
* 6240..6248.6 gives 299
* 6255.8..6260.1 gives 294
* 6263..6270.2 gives 318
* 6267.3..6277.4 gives 324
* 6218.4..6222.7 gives 331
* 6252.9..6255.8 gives 306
